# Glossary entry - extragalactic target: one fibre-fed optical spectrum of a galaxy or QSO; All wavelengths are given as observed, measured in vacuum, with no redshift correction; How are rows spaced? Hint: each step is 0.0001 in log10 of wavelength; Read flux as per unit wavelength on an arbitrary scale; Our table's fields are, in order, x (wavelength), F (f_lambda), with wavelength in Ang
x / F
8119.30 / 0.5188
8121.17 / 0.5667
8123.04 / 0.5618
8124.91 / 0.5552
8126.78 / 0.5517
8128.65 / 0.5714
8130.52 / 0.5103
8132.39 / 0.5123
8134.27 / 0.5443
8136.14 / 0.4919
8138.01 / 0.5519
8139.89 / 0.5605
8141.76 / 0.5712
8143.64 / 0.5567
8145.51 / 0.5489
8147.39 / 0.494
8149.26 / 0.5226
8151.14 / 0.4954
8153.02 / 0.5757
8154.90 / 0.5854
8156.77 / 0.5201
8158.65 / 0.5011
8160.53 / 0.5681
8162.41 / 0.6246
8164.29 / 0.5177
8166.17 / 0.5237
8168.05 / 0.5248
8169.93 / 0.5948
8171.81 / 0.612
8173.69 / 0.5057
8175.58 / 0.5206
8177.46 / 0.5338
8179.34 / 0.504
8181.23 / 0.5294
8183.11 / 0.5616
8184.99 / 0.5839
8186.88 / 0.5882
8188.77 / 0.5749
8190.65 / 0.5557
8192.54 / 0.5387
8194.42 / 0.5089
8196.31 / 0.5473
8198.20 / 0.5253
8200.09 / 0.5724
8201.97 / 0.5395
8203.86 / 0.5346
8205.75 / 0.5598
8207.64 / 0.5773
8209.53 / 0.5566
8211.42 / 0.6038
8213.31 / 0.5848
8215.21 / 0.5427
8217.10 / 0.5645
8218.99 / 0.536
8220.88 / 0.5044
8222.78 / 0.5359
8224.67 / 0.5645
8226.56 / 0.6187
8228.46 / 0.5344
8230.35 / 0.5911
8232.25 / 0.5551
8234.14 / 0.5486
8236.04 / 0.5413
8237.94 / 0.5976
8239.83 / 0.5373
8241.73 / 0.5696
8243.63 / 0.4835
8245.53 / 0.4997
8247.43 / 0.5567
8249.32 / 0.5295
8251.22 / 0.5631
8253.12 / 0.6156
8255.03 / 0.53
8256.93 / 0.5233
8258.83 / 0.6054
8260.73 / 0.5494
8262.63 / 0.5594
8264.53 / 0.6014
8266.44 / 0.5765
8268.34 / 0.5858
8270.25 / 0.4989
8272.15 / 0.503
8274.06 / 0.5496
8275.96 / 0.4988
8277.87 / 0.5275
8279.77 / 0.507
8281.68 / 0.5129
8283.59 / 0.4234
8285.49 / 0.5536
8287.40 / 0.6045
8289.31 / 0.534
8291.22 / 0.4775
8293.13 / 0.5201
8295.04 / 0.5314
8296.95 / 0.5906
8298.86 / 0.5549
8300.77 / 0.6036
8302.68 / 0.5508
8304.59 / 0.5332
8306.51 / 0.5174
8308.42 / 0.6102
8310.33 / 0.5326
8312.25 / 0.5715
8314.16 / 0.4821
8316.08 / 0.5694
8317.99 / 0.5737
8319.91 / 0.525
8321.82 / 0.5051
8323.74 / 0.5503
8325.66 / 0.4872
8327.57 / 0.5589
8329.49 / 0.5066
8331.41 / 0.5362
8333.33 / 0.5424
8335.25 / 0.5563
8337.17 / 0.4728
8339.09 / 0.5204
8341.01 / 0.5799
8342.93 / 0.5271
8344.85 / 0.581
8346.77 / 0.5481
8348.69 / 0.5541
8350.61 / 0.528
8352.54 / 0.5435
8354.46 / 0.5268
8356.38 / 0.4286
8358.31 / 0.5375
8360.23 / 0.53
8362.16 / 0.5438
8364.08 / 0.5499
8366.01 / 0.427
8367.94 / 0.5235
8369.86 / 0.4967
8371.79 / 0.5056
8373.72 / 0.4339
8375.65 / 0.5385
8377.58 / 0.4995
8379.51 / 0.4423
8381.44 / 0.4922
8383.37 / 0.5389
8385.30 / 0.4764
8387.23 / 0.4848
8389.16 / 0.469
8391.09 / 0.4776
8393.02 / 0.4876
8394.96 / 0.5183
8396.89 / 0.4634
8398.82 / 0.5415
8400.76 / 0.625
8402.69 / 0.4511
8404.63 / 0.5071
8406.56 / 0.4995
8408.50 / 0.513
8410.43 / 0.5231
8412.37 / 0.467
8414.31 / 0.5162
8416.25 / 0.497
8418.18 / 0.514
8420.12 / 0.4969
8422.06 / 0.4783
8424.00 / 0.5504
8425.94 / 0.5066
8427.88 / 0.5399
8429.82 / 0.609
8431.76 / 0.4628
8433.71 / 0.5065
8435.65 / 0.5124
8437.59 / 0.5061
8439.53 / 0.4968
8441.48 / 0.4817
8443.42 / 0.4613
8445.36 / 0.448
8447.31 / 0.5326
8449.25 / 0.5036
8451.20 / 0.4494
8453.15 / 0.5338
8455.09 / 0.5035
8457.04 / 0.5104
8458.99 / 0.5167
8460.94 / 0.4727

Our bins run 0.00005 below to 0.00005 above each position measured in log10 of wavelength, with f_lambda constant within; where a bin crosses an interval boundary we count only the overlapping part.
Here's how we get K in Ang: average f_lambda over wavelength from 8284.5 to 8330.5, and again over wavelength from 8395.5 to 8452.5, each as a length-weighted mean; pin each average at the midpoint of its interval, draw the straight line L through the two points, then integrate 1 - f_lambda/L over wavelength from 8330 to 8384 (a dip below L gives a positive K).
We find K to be 1.00 Ang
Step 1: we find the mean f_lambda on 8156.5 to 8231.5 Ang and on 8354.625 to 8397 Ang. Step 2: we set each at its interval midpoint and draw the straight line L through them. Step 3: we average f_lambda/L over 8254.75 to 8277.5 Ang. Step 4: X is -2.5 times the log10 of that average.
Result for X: -0.04 mag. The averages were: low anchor 0.552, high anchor 0.495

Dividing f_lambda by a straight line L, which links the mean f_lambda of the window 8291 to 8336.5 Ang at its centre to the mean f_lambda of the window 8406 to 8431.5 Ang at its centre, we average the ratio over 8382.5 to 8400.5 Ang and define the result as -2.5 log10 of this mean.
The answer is 0.046 mag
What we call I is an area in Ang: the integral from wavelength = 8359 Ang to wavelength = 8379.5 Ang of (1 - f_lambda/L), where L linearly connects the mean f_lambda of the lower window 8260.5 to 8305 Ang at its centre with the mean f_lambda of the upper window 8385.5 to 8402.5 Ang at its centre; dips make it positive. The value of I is 0.4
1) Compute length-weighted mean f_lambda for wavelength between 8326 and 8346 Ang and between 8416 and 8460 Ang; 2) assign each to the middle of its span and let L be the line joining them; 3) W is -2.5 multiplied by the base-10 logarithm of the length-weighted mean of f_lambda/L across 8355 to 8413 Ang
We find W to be 0.05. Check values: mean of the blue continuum 0.537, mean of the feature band 0.5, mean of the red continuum 0.505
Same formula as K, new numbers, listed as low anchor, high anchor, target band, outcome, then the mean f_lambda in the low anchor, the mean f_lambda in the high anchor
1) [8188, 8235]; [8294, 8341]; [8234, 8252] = 0.29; 0.555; 0.542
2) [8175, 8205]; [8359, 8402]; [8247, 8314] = -2.52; 0.545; 0.503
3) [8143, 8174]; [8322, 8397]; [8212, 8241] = -1.24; 0.546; 0.513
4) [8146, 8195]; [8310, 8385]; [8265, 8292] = 0.20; 0.545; 0.522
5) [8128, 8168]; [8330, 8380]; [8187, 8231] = -1.82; 0.54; 0.519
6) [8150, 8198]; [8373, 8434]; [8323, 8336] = -0.38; 0.547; 0.504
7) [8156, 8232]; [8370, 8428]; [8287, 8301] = -0.53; 0.552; 0.501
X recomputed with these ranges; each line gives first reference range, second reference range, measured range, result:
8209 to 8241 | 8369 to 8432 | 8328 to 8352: -0.03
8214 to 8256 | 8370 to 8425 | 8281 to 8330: -0.02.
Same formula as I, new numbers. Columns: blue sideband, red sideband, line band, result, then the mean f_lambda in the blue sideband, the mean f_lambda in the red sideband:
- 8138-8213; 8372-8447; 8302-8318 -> -0.79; 0.55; 0.501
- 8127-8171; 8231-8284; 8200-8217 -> -0.65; 0.542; 0.542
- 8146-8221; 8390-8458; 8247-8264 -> -0.79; 0.548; 0.505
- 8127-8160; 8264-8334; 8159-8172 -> -0.58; 0.537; 0.538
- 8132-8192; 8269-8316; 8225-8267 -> -1.59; 0.546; 0.534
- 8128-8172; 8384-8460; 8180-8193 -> -0.56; 0.544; 0.504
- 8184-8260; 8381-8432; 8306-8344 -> -0.54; 0.555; 0.509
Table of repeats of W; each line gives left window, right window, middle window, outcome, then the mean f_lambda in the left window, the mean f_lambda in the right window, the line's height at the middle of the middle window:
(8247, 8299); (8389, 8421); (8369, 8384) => 0.045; 0.542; 0.505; 0.513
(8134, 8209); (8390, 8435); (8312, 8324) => -0.025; 0.546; 0.511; 0.525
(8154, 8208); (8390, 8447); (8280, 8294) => 0.026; 0.549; 0.506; 0.53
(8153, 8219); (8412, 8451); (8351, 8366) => 0.003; 0.553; 0.504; 0.518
